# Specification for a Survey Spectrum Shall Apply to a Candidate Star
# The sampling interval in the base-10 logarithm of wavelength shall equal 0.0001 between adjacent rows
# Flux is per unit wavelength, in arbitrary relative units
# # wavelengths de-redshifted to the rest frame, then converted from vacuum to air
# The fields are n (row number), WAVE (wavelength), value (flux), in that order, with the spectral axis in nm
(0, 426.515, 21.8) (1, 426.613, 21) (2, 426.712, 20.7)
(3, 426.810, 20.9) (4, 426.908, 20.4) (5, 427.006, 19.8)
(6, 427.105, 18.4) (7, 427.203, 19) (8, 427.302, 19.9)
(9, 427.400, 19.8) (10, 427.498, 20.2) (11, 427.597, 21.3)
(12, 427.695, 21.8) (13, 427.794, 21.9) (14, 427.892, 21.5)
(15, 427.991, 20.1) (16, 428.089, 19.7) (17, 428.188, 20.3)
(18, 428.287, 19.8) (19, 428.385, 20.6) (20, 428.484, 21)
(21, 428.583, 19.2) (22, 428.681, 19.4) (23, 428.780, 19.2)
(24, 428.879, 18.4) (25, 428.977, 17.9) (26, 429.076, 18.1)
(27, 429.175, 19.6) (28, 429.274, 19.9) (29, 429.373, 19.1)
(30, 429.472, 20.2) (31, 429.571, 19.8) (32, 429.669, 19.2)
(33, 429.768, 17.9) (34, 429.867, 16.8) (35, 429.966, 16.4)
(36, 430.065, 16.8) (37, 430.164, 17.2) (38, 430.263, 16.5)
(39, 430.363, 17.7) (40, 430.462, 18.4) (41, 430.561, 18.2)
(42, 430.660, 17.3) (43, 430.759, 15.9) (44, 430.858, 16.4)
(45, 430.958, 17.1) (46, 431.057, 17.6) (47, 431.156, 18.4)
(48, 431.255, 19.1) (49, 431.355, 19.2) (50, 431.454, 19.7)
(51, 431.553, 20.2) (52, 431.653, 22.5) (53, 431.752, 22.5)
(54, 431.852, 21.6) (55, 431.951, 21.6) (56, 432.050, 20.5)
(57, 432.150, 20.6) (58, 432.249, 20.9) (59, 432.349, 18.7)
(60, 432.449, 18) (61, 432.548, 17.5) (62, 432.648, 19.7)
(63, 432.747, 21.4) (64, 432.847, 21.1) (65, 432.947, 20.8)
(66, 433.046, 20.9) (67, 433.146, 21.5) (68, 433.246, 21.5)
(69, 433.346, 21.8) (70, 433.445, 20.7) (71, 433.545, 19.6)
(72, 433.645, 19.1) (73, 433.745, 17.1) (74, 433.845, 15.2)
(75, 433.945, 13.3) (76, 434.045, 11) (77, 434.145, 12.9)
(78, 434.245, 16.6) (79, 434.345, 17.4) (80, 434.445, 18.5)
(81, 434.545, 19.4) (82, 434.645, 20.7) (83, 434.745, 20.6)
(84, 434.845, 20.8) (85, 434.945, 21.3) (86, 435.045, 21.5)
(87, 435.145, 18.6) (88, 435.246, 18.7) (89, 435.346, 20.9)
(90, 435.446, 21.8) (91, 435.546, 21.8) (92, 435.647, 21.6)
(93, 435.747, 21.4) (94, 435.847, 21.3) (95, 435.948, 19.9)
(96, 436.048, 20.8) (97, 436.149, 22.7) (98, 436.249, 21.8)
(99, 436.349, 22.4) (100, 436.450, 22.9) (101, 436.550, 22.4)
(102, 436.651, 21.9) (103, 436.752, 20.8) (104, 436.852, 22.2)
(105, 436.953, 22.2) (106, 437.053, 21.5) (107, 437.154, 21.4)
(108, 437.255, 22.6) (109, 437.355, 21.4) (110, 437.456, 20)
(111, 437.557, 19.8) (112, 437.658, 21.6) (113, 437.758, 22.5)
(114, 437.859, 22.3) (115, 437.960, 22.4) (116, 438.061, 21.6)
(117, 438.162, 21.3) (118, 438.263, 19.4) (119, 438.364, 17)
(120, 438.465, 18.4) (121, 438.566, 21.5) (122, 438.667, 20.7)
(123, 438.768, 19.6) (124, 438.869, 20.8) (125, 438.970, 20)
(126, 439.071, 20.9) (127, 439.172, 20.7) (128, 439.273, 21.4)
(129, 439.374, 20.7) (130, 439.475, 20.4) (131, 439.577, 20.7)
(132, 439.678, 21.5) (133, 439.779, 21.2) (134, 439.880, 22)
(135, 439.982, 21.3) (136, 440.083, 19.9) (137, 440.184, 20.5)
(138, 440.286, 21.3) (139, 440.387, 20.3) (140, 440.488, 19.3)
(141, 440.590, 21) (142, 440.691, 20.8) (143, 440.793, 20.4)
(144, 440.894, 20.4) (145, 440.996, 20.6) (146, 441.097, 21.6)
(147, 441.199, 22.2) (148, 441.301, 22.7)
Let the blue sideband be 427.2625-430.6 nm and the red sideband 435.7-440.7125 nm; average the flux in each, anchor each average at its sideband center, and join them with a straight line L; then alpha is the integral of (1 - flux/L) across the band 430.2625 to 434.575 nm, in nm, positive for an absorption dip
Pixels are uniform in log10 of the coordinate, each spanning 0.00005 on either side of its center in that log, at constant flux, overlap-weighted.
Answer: 0.24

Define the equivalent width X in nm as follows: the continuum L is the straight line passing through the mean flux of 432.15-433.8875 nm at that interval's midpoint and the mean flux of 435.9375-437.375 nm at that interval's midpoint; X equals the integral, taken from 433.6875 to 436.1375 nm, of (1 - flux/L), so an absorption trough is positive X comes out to 0.23 nm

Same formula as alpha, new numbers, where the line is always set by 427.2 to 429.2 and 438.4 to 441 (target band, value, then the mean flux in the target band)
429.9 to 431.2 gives 0.186 nm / 17.2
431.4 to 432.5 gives -0.024 nm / 20.6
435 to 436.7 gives -0.077 nm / 21.3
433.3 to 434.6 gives 0.203 nm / 17.1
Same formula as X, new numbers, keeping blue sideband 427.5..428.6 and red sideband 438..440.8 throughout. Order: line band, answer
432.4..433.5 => 0.01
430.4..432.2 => 0.12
